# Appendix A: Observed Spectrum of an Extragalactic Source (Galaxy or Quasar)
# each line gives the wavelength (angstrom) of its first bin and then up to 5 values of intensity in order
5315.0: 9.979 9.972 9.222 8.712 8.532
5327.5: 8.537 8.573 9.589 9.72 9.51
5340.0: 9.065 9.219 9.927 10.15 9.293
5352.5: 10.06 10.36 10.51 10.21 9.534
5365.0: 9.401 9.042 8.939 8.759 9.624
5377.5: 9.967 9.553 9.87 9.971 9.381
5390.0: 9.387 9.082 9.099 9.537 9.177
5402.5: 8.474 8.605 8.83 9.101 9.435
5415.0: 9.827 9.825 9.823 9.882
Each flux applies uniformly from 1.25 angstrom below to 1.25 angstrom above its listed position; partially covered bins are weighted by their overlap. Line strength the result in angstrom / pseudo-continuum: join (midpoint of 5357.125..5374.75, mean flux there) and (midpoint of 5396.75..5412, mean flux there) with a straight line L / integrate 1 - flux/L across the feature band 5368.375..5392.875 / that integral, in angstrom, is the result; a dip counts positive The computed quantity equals -0.5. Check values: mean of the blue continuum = 9.44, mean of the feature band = 9.46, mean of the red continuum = 8.96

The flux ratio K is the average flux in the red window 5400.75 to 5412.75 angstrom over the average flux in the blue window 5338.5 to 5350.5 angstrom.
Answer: 0.9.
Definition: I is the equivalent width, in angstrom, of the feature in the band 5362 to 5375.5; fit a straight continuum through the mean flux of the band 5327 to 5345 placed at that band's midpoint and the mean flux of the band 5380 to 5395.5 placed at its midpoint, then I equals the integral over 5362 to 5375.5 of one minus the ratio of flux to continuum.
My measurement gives 0.3 angstrom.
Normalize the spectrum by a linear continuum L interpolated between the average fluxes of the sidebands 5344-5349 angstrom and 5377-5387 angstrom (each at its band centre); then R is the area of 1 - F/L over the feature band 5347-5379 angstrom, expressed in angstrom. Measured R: 0.8 angstrom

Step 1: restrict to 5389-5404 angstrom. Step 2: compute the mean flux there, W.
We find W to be 9.11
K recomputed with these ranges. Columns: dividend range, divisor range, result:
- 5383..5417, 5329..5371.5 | 0.96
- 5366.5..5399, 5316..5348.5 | 1.01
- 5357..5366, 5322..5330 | 1.15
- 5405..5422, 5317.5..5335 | 1.05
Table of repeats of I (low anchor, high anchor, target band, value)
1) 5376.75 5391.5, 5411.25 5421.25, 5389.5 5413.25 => 1.6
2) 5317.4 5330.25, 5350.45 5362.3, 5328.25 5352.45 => 0.1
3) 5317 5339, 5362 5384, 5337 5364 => -1.6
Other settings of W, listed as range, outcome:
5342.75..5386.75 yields 9.7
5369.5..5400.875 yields 9.43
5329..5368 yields 9.65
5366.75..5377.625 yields 9.2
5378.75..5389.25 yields 9.68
